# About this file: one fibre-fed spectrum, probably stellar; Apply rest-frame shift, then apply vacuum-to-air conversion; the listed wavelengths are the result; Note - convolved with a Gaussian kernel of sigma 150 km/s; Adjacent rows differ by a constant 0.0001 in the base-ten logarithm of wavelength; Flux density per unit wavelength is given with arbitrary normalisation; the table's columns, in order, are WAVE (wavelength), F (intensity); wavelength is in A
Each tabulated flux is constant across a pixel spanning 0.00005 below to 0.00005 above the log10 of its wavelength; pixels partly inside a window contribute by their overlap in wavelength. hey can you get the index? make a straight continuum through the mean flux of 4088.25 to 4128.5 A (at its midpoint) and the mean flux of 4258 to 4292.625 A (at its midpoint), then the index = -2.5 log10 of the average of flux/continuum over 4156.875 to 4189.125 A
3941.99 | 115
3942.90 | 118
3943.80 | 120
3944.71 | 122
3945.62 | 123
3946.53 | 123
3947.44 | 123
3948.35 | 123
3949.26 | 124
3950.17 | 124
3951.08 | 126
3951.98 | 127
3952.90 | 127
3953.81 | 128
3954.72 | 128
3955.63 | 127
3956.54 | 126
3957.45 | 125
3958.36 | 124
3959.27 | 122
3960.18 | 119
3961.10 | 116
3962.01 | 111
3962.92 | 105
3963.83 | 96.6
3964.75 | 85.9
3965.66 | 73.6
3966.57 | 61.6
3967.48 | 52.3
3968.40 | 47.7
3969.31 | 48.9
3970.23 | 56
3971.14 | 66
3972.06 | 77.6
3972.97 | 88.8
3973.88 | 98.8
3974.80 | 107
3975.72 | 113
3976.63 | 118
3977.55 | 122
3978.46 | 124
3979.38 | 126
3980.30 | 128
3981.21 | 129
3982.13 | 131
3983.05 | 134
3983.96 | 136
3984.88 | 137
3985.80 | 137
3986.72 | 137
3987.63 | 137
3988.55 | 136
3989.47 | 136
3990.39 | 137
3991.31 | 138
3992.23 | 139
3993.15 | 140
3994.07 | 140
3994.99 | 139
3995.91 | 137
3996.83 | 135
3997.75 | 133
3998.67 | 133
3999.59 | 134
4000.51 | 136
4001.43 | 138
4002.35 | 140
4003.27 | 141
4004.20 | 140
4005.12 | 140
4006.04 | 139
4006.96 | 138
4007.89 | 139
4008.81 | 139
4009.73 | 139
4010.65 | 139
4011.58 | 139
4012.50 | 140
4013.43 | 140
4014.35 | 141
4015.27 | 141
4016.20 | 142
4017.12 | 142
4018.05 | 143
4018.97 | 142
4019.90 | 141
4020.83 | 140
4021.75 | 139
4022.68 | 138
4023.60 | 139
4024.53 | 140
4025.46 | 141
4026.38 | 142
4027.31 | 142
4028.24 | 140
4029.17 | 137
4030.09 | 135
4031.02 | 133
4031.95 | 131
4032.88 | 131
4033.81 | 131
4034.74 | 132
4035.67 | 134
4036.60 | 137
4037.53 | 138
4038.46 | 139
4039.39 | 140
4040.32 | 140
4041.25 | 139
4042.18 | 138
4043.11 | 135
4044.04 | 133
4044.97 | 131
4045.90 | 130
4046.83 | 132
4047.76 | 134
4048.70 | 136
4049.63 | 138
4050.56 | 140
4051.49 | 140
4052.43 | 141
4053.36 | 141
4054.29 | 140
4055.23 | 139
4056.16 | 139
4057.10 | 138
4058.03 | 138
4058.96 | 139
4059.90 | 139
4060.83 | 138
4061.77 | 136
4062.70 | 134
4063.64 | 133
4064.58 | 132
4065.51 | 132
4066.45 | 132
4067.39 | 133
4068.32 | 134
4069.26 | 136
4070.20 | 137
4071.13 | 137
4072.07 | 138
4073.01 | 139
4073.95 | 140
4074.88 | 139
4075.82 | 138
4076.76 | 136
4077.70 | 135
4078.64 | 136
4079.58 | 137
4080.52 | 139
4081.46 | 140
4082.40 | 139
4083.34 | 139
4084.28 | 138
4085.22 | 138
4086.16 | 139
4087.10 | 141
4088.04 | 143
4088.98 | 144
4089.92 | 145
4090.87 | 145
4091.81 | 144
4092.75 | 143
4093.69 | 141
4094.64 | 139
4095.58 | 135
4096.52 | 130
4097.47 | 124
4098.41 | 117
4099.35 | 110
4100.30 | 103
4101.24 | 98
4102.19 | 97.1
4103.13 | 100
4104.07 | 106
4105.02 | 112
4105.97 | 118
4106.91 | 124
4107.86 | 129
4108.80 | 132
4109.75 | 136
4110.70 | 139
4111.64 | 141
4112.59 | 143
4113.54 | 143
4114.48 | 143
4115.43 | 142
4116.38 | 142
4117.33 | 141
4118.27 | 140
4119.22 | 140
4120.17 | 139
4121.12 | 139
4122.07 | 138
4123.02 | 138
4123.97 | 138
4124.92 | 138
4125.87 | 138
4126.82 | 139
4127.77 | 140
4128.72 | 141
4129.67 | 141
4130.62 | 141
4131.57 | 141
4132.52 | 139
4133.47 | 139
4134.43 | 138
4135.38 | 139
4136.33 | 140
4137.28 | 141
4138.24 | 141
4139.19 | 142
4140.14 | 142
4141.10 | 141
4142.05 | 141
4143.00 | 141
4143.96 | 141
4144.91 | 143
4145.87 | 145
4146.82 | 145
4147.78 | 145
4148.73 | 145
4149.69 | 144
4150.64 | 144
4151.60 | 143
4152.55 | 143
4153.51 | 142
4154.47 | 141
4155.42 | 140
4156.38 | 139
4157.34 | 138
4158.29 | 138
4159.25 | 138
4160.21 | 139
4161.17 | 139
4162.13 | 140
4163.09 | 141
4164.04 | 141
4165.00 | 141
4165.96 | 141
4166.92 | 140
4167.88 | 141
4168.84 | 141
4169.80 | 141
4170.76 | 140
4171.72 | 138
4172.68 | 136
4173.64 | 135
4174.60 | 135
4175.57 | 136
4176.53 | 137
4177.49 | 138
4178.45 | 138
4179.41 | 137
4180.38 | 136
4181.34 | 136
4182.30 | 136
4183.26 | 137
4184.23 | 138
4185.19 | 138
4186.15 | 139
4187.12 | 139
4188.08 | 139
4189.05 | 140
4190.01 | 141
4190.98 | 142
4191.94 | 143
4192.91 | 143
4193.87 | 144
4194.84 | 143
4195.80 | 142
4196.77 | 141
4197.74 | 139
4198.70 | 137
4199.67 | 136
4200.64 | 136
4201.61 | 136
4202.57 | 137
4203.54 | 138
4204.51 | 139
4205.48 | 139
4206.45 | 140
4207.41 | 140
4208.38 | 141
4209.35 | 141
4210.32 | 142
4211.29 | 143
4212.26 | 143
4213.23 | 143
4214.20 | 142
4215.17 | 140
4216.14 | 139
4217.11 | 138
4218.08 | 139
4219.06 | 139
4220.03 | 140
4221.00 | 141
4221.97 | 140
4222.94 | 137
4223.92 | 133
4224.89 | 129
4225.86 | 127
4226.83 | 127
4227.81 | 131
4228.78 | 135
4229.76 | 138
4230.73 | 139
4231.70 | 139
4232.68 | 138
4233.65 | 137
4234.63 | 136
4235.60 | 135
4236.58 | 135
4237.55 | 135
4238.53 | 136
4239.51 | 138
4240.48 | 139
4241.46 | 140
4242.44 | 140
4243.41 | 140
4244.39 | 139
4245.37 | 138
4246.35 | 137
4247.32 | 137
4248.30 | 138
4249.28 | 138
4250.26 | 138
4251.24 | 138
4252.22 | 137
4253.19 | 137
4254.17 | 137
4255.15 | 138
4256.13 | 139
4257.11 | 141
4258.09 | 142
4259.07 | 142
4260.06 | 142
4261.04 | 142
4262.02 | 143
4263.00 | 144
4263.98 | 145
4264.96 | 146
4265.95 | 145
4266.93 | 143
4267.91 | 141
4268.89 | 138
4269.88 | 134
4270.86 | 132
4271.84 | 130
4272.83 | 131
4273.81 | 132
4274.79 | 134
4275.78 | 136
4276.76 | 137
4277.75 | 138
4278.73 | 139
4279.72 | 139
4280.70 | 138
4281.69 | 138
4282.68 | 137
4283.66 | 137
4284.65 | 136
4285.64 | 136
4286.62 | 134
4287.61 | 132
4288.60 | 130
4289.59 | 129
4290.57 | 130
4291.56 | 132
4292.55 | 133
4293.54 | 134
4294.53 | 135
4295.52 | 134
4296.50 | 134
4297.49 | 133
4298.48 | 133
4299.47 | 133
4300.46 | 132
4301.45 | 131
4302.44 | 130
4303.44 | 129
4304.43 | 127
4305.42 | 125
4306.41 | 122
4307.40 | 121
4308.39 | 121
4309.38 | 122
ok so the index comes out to -0.04 mag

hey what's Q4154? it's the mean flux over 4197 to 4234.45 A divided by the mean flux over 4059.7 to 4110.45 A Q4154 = 1.0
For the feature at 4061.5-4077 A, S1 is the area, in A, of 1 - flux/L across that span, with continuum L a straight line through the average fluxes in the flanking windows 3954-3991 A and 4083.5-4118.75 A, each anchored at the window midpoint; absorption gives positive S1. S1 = -1.2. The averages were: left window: 110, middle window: 136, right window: 131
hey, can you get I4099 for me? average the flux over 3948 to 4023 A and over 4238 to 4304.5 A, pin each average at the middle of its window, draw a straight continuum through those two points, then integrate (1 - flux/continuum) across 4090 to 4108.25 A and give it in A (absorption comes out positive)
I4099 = 0.91 A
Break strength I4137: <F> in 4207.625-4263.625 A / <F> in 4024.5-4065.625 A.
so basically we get 1.01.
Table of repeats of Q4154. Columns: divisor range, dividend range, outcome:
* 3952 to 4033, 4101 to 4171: 1.10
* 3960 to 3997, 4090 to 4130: 1.18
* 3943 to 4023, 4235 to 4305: 1.11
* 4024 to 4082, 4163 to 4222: 1.02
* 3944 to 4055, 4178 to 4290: 1.08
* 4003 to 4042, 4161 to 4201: 1.00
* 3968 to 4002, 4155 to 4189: 1.15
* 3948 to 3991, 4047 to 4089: 1.23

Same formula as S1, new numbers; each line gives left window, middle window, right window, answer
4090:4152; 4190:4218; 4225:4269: -0.60 A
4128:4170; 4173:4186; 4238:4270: 0.37 A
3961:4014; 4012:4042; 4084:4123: -3.45 A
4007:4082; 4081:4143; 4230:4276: 1.33 A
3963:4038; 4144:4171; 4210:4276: -1.51 A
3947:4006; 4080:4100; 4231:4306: -1.74 A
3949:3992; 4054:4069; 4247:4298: -2.02 A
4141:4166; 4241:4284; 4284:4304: -1.30 A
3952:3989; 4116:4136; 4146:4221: -1.20 A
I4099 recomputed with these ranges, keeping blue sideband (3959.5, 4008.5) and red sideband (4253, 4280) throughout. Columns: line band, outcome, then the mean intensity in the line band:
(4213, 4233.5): -0.2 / 137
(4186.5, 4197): -0.6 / 141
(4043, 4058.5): -1.7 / 137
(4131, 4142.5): -1.0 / 140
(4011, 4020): -1.5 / 141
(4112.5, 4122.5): -1.0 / 141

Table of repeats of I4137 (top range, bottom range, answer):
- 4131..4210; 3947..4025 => 1.13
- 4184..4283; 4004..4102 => 1.01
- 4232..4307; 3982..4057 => 0.99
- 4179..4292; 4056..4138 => 1.02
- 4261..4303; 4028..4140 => 1.00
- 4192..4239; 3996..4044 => 1.00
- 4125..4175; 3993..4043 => 1.02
